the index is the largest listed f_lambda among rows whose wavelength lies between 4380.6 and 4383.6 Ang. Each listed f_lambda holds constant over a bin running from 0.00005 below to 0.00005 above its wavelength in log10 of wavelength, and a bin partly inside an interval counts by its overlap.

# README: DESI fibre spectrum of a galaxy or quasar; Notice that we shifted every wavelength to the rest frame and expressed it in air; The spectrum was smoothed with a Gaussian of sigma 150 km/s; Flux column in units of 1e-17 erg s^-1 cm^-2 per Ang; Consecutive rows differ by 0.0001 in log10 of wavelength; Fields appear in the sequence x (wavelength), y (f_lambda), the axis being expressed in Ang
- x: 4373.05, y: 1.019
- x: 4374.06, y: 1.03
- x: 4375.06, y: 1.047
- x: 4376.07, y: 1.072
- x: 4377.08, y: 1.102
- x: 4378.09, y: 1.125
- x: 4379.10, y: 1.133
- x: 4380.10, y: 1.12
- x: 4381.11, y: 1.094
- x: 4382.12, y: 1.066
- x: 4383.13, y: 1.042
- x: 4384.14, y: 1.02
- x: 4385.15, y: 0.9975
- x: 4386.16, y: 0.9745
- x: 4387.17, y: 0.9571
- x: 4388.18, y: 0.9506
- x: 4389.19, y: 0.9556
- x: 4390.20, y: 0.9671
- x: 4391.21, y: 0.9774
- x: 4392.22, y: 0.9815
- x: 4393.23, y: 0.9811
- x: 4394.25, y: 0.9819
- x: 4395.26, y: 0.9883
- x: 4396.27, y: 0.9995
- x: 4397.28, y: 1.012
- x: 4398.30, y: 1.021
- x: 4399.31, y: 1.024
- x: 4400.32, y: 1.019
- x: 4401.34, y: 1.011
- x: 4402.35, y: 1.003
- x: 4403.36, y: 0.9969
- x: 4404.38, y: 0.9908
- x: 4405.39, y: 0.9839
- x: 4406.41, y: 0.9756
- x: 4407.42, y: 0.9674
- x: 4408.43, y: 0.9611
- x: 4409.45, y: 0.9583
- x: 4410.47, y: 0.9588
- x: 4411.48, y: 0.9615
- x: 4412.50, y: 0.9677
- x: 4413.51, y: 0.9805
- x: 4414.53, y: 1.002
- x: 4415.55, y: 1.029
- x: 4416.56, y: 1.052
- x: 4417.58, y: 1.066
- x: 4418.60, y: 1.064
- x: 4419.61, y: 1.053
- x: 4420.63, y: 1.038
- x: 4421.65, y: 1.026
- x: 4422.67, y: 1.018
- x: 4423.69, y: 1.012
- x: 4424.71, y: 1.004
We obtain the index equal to 1.094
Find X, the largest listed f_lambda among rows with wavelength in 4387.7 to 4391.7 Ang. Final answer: 0.9774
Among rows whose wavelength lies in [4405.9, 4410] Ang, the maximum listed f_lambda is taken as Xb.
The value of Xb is 0.9756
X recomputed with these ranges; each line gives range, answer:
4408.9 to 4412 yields 0.9615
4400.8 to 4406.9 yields 1.011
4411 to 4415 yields 1.002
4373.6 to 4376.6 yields 1.072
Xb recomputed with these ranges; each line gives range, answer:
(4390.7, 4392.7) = 0.9815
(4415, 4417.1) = 1.052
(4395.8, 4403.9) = 1.024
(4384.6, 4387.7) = 0.9975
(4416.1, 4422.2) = 1.066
